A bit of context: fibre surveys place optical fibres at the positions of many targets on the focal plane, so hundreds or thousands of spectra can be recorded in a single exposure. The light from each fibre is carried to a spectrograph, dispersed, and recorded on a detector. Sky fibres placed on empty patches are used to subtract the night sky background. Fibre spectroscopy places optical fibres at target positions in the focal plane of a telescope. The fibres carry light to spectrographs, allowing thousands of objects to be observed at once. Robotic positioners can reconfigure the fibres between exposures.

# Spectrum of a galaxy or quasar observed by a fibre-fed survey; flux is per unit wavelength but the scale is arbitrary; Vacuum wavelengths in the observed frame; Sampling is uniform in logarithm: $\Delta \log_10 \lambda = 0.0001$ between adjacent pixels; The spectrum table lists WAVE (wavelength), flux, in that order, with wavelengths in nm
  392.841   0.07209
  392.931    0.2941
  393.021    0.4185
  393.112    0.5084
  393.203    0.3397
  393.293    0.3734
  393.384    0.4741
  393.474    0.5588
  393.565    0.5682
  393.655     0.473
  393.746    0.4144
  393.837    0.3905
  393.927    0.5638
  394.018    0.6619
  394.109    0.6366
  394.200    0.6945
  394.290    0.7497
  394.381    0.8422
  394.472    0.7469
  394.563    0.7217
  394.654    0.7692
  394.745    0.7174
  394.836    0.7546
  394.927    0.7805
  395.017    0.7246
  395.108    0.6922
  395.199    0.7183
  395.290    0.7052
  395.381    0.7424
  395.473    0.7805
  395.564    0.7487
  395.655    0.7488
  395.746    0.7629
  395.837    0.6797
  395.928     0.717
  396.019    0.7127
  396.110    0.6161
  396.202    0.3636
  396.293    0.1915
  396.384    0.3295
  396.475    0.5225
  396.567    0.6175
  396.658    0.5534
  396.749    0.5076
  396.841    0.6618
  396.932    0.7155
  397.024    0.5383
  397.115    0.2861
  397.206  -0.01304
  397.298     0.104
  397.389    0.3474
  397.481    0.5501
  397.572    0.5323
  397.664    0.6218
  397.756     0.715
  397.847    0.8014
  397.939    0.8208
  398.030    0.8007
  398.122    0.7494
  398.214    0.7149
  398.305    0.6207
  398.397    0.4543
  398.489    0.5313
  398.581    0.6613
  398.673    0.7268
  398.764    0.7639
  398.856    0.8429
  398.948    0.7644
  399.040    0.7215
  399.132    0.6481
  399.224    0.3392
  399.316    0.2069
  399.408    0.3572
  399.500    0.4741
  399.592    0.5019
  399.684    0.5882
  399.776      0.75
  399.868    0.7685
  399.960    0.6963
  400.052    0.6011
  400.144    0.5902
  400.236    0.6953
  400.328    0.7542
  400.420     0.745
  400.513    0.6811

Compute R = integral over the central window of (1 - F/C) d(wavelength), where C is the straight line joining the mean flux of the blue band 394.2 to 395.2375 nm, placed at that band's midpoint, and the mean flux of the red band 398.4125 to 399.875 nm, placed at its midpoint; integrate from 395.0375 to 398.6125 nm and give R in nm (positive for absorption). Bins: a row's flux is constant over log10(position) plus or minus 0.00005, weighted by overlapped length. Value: 0.452 nm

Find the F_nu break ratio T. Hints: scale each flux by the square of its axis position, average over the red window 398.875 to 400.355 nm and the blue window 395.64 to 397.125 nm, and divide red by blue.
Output 1.1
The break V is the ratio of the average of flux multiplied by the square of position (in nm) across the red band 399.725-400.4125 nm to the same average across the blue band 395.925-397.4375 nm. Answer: 1.6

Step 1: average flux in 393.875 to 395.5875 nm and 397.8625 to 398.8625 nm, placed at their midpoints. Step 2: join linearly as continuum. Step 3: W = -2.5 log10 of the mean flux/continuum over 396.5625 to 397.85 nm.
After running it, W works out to 0.396 mag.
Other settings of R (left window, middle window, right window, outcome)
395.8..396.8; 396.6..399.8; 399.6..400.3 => 0.15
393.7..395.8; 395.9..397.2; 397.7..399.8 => 0.32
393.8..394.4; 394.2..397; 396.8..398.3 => -0.24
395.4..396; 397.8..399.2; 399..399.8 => -0.36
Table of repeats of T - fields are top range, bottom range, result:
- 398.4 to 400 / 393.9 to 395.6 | 0.85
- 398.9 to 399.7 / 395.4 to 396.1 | 0.71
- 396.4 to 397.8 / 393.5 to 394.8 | 0.76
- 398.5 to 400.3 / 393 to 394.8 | 1.08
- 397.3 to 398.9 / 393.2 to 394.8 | 1.10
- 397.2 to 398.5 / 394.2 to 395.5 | 0.79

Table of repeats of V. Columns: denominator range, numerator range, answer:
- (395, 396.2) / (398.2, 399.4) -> 0.87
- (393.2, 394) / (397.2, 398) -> 1.14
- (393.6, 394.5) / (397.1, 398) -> 0.81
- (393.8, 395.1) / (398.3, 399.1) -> 0.99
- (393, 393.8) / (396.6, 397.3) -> 0.98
